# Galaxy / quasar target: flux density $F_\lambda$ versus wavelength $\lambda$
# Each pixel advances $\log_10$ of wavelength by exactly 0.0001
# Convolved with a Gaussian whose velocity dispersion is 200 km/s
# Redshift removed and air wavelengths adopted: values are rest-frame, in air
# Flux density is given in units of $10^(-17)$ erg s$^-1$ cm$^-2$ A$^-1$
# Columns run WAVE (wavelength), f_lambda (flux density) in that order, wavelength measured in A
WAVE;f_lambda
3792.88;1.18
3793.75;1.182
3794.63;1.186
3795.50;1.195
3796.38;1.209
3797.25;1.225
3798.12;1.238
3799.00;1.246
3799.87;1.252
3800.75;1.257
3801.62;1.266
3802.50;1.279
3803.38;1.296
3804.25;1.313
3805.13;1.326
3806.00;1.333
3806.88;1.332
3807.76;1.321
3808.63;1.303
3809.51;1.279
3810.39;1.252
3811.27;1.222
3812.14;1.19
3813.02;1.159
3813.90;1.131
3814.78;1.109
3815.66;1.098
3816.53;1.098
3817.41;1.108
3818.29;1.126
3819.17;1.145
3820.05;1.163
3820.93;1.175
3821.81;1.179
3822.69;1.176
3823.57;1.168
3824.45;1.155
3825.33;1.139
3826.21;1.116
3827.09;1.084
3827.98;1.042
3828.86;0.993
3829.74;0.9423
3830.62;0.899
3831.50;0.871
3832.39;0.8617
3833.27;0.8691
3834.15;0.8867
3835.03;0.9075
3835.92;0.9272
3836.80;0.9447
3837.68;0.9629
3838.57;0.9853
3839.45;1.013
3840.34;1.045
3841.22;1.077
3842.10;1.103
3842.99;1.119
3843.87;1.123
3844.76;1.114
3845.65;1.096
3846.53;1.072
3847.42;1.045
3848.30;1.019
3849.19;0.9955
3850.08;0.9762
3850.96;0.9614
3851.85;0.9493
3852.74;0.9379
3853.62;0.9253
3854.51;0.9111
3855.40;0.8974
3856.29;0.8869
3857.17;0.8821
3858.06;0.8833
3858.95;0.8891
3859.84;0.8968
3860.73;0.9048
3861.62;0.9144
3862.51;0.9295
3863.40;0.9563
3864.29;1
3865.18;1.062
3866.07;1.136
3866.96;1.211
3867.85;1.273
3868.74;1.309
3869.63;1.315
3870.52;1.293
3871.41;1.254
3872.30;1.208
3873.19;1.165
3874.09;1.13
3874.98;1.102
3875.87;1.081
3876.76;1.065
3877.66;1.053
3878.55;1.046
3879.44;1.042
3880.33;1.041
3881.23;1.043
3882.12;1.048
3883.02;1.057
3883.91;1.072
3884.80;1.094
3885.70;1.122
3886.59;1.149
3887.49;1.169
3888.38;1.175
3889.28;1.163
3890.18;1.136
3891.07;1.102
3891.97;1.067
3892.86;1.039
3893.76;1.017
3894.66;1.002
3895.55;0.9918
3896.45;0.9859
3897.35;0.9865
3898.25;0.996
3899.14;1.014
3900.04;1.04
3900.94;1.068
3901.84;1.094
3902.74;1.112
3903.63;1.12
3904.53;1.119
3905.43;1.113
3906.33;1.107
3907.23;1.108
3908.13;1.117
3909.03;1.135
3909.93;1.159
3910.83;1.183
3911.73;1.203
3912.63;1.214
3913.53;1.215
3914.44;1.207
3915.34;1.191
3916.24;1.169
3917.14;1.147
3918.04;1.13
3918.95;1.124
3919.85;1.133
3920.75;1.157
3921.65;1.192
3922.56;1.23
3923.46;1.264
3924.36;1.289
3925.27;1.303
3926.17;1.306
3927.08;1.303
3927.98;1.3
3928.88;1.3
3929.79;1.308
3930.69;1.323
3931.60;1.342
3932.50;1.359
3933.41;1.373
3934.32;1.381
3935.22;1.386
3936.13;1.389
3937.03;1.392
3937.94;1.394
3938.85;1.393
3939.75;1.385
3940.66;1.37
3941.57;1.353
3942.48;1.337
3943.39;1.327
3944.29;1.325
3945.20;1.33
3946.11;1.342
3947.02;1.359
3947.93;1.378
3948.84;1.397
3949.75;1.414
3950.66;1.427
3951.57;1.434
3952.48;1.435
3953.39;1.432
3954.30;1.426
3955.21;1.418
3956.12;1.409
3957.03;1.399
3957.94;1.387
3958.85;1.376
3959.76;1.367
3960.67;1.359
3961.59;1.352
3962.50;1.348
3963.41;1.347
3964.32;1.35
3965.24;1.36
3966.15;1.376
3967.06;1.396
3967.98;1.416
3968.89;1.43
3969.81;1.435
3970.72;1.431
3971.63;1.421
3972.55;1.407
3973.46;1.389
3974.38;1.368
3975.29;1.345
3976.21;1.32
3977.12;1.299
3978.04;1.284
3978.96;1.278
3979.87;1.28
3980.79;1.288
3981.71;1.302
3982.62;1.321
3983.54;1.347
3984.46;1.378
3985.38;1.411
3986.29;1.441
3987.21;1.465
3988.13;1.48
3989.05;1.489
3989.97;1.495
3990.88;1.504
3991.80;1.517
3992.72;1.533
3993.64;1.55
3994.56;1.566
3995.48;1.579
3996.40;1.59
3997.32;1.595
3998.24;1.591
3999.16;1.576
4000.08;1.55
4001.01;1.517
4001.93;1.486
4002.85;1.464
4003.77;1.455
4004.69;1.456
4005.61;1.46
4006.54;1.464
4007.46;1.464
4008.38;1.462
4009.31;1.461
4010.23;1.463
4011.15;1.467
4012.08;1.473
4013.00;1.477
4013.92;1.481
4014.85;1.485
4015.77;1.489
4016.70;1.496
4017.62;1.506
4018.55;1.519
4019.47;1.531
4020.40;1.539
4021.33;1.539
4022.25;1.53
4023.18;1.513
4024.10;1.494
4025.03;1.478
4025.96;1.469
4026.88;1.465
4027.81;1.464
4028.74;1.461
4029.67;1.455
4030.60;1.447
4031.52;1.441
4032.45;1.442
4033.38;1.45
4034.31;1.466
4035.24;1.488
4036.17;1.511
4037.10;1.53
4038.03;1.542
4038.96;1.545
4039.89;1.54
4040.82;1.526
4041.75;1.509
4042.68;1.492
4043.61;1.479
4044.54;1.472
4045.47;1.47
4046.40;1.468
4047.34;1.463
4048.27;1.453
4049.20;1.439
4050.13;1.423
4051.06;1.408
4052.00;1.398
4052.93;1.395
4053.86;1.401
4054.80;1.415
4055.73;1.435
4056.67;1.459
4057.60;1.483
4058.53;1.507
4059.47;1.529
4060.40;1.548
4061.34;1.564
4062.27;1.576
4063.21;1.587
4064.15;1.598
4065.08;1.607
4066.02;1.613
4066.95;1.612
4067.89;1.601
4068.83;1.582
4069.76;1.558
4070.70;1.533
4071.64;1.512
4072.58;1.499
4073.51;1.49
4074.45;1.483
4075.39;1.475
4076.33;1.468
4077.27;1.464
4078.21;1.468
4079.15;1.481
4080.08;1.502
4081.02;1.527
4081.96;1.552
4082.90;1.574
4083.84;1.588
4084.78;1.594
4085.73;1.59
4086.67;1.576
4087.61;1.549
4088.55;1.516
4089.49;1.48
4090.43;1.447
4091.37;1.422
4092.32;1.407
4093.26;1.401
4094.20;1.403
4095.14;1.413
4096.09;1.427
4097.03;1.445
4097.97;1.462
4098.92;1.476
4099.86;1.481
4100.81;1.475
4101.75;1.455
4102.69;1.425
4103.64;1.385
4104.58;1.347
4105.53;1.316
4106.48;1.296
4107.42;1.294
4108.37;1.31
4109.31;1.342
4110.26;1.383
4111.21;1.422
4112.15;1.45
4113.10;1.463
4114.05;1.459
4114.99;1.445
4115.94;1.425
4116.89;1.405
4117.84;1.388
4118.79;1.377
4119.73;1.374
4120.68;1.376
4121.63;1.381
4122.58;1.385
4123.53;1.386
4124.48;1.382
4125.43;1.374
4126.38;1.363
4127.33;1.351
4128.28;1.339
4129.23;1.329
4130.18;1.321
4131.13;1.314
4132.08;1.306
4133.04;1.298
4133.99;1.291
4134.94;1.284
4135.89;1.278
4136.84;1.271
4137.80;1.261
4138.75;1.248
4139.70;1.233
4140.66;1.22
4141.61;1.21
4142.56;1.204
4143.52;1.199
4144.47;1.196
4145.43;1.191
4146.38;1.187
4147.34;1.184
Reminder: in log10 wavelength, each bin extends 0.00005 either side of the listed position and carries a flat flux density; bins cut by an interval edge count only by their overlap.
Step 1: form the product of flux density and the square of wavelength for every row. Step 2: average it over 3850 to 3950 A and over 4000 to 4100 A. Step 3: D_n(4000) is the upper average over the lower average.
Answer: 1.39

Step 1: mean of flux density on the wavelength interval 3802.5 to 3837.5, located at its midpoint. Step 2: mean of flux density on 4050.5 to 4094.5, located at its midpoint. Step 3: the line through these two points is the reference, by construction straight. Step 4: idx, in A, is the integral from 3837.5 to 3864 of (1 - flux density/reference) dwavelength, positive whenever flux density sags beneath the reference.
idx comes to 4.2 A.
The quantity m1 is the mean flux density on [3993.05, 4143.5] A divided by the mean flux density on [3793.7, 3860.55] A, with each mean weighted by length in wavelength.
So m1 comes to 1.33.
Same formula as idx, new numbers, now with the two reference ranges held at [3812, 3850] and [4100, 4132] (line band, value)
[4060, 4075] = -2.7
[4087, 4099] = -0.9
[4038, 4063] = -3.3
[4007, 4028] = -3.7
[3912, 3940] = -2.7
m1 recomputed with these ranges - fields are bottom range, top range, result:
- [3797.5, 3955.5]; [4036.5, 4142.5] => 1.25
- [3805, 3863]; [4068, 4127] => 1.38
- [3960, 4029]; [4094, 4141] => 0.94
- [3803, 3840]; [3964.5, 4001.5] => 1.29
